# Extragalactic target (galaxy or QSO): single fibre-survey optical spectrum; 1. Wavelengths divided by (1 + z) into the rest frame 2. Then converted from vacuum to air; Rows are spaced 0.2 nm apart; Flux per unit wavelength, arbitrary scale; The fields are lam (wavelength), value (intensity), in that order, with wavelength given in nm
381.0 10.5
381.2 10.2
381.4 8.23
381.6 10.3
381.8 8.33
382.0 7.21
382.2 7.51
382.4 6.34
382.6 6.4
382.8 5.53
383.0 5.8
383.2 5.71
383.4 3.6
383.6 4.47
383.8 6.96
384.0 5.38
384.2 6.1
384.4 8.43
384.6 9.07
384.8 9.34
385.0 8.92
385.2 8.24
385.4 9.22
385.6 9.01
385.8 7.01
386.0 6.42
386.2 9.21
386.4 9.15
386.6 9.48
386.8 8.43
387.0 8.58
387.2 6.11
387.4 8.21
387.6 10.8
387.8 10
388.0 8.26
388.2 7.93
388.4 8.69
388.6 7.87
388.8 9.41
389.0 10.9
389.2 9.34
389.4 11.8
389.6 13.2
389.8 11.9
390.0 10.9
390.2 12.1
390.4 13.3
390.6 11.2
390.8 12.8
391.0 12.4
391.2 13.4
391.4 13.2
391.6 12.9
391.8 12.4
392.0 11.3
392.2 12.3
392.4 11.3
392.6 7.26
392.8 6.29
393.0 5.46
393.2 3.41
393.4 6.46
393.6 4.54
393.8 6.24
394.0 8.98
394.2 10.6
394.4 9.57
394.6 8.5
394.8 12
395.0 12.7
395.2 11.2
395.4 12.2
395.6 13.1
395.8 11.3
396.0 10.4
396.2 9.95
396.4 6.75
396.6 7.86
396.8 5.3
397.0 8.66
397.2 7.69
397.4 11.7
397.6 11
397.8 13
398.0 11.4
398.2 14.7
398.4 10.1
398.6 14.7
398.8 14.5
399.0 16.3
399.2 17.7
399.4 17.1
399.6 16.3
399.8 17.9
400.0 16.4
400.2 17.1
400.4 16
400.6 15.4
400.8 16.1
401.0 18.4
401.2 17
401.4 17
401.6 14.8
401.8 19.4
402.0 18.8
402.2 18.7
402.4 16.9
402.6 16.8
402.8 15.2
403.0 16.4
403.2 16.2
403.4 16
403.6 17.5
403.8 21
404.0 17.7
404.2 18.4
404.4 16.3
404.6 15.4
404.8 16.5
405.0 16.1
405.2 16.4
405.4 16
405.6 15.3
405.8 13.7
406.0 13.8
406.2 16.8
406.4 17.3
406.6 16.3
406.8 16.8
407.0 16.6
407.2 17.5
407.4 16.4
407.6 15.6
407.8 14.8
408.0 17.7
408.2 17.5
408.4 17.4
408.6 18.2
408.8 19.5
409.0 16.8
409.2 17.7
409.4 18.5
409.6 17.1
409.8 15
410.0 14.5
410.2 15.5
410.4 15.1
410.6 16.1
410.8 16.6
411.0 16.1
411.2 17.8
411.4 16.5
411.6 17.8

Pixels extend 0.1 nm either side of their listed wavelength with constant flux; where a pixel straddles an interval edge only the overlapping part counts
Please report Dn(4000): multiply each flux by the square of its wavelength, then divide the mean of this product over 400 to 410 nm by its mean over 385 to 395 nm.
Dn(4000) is 1.9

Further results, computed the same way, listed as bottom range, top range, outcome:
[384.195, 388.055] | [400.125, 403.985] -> 2.17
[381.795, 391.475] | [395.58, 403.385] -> 1.72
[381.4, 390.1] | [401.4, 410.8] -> 2.23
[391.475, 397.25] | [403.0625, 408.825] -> 1.92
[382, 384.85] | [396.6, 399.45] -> 2.04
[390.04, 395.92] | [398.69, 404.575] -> 1.72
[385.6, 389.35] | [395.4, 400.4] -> 1.53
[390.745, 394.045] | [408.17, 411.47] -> 1.95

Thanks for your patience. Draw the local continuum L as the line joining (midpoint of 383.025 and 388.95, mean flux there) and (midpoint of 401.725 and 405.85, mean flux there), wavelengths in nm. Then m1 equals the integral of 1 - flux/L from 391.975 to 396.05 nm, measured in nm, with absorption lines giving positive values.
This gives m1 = 0.95 nm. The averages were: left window 7.93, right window 16.9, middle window 9.24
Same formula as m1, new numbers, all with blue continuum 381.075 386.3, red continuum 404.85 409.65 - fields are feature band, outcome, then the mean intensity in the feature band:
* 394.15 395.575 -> 0.09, 11.1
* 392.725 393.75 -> 0.54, 5.26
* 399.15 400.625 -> -0.32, 16.8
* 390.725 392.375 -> -0.32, 12.5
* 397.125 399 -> 0.10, 12.4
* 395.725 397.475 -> 0.52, 8.77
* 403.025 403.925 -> -0.14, 17.6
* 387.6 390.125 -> -0.16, 10.1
